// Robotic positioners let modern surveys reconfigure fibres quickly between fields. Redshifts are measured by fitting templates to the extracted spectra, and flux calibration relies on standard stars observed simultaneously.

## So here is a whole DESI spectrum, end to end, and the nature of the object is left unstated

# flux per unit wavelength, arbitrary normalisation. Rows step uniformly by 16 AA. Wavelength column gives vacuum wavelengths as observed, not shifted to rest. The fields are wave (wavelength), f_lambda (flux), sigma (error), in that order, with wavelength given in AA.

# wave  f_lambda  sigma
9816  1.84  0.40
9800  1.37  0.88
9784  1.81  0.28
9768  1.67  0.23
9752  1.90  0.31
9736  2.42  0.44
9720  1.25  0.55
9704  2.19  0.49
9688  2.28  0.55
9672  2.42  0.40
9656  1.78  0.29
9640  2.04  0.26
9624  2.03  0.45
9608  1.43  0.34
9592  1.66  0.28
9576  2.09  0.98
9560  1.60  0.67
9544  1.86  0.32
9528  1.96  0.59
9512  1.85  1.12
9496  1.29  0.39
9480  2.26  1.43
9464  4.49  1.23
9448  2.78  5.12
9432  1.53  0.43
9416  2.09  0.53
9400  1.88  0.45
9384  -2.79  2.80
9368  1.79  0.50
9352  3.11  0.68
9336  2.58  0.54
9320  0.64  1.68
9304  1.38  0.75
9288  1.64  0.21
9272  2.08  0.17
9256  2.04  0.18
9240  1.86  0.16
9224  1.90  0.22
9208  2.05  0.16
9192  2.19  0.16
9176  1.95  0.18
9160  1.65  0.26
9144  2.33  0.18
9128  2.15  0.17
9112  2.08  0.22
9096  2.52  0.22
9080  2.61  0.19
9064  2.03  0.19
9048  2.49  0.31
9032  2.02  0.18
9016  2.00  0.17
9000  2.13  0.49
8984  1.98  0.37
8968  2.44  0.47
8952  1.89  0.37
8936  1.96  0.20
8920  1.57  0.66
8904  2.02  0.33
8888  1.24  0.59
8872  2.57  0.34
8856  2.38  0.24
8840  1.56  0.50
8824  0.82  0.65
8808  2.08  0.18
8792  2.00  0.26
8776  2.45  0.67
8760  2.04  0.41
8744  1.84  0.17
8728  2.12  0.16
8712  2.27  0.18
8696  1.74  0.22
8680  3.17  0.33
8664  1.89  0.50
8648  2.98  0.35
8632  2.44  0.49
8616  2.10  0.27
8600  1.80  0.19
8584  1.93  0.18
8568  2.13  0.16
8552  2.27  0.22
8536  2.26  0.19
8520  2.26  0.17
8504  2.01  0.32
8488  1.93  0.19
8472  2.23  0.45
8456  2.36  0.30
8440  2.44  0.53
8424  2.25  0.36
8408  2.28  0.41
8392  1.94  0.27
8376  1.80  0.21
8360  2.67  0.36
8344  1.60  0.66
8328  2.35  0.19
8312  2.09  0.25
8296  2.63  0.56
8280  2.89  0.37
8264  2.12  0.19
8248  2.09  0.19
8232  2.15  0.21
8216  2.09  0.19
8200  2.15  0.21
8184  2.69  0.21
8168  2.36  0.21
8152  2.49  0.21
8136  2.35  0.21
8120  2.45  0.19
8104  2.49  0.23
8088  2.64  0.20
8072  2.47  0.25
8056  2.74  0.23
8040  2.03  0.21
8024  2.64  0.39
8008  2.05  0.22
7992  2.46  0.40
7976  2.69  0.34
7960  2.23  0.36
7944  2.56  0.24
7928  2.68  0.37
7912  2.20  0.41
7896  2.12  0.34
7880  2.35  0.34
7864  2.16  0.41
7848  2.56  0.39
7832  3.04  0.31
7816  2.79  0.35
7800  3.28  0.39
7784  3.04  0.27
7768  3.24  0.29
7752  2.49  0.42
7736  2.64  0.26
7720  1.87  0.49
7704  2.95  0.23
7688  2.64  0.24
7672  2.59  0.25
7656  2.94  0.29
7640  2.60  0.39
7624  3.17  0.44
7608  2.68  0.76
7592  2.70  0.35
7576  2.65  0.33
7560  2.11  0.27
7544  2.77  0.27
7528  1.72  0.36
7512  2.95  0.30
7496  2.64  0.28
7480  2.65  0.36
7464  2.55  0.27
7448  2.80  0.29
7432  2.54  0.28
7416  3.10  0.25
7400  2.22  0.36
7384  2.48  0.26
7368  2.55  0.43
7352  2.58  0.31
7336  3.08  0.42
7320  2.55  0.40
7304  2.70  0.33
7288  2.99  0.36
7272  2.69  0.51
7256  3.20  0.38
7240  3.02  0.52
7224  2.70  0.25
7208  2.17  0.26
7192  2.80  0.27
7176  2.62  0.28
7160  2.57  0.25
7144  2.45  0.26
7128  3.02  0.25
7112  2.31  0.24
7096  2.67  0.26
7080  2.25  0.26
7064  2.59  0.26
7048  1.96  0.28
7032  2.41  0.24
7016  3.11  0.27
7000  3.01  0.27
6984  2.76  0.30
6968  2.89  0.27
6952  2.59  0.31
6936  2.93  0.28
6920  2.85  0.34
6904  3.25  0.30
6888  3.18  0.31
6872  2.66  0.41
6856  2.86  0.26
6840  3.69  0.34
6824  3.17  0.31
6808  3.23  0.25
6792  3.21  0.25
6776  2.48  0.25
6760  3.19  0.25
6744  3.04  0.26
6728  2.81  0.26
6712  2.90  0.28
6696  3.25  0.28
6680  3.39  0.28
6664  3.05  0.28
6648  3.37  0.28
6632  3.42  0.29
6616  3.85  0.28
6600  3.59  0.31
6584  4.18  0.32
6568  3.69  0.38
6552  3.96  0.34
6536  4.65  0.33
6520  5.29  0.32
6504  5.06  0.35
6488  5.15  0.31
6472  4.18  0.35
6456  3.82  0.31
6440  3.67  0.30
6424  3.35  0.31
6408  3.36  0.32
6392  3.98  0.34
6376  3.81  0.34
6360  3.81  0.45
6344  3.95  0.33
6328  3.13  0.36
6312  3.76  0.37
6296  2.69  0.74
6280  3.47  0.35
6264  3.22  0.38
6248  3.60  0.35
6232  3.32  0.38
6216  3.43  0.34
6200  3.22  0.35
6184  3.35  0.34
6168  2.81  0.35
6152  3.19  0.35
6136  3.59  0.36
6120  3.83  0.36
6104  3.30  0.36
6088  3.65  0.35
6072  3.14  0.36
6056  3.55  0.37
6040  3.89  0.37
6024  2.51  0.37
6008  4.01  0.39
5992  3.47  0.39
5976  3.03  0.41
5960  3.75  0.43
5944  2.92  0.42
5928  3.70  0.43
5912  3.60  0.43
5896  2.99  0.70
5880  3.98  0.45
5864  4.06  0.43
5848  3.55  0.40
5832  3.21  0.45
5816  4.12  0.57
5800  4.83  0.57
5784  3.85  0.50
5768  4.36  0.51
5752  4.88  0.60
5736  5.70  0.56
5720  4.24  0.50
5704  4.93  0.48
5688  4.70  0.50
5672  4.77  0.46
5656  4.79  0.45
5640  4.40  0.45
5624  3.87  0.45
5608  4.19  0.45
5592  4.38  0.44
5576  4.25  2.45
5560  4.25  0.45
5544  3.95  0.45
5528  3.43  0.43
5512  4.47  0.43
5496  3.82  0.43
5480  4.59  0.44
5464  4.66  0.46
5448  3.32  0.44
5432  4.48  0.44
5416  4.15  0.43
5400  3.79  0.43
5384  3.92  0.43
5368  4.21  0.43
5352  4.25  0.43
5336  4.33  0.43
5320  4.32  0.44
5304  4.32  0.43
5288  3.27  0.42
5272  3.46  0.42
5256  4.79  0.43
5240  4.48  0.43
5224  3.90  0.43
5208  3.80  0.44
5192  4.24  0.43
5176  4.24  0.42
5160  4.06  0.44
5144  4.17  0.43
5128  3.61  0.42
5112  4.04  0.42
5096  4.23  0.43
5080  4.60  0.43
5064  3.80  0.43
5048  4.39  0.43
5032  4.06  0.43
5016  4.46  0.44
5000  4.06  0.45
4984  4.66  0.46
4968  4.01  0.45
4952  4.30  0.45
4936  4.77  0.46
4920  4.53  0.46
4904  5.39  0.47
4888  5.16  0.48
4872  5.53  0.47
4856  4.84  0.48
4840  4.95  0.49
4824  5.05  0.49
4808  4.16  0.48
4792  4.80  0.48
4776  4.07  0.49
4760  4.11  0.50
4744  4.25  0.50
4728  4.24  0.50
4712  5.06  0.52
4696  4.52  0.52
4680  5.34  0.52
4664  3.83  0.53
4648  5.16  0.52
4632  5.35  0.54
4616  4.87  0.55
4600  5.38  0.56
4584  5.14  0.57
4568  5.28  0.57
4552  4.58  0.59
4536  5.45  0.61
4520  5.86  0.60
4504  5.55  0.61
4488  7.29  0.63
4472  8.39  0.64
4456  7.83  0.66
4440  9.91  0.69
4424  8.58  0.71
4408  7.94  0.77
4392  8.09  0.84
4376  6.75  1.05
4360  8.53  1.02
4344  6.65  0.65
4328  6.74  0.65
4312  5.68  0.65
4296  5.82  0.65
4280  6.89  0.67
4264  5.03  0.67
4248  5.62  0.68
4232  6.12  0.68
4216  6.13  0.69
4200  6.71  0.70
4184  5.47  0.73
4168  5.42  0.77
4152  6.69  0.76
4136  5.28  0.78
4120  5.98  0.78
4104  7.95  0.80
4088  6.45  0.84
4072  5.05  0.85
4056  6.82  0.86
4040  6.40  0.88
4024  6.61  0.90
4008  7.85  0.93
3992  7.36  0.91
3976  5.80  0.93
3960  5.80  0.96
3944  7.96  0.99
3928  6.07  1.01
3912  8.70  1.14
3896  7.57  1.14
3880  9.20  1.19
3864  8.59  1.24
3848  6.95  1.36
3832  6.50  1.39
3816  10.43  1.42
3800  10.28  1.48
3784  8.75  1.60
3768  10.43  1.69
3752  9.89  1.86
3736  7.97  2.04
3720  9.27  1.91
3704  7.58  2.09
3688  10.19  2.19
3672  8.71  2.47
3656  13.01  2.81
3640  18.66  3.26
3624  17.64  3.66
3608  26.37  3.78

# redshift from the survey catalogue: 1.327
